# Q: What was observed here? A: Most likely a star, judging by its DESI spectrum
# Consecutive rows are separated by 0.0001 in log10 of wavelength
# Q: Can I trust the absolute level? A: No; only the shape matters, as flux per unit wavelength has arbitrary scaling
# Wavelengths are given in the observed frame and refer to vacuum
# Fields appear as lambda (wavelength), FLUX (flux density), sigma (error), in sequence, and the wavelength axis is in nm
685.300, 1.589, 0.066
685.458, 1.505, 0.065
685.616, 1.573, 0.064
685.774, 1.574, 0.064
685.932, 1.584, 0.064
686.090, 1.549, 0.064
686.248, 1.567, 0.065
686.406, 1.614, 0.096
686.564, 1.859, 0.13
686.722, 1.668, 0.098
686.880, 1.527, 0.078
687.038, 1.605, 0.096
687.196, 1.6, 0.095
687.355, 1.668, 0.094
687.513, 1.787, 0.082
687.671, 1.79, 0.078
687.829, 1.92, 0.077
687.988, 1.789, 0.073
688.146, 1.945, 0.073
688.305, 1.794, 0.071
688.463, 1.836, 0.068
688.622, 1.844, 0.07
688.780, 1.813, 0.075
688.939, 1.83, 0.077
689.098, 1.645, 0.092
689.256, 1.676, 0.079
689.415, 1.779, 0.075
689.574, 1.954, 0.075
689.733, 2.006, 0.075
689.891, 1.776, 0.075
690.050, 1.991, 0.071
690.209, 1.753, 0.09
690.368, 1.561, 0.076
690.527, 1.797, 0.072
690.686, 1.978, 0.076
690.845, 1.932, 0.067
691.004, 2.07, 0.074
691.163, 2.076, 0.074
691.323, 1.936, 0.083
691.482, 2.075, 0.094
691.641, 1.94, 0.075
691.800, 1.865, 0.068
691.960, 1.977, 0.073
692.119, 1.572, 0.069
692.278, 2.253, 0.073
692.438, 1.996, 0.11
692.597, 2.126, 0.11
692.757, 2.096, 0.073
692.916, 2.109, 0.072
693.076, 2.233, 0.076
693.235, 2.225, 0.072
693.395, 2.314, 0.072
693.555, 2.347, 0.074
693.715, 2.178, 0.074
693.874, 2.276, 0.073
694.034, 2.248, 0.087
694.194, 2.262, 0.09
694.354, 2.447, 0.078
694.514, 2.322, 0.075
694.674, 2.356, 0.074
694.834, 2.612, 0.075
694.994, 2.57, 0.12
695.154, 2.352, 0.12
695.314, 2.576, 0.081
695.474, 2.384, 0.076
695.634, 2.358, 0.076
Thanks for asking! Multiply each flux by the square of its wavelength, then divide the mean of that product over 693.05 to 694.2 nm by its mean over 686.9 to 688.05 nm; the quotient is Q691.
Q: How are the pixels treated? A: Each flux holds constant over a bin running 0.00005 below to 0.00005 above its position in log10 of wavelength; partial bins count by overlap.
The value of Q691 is 1.33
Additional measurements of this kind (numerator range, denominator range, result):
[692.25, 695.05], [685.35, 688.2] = 1.39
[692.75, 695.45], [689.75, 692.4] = 1.23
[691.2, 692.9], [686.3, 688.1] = 1.18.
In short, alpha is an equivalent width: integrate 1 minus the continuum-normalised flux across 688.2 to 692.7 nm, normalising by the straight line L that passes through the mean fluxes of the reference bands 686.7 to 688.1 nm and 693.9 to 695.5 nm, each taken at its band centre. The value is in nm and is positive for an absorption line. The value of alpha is 0.253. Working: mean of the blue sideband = 1.71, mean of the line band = 1.89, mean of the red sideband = 2.41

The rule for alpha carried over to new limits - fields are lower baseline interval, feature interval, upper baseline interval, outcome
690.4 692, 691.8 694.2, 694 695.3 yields 0.064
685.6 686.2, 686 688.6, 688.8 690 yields -0.084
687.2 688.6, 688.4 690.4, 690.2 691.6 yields 0.054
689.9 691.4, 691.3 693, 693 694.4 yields 0.068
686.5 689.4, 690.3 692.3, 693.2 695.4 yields 0.153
